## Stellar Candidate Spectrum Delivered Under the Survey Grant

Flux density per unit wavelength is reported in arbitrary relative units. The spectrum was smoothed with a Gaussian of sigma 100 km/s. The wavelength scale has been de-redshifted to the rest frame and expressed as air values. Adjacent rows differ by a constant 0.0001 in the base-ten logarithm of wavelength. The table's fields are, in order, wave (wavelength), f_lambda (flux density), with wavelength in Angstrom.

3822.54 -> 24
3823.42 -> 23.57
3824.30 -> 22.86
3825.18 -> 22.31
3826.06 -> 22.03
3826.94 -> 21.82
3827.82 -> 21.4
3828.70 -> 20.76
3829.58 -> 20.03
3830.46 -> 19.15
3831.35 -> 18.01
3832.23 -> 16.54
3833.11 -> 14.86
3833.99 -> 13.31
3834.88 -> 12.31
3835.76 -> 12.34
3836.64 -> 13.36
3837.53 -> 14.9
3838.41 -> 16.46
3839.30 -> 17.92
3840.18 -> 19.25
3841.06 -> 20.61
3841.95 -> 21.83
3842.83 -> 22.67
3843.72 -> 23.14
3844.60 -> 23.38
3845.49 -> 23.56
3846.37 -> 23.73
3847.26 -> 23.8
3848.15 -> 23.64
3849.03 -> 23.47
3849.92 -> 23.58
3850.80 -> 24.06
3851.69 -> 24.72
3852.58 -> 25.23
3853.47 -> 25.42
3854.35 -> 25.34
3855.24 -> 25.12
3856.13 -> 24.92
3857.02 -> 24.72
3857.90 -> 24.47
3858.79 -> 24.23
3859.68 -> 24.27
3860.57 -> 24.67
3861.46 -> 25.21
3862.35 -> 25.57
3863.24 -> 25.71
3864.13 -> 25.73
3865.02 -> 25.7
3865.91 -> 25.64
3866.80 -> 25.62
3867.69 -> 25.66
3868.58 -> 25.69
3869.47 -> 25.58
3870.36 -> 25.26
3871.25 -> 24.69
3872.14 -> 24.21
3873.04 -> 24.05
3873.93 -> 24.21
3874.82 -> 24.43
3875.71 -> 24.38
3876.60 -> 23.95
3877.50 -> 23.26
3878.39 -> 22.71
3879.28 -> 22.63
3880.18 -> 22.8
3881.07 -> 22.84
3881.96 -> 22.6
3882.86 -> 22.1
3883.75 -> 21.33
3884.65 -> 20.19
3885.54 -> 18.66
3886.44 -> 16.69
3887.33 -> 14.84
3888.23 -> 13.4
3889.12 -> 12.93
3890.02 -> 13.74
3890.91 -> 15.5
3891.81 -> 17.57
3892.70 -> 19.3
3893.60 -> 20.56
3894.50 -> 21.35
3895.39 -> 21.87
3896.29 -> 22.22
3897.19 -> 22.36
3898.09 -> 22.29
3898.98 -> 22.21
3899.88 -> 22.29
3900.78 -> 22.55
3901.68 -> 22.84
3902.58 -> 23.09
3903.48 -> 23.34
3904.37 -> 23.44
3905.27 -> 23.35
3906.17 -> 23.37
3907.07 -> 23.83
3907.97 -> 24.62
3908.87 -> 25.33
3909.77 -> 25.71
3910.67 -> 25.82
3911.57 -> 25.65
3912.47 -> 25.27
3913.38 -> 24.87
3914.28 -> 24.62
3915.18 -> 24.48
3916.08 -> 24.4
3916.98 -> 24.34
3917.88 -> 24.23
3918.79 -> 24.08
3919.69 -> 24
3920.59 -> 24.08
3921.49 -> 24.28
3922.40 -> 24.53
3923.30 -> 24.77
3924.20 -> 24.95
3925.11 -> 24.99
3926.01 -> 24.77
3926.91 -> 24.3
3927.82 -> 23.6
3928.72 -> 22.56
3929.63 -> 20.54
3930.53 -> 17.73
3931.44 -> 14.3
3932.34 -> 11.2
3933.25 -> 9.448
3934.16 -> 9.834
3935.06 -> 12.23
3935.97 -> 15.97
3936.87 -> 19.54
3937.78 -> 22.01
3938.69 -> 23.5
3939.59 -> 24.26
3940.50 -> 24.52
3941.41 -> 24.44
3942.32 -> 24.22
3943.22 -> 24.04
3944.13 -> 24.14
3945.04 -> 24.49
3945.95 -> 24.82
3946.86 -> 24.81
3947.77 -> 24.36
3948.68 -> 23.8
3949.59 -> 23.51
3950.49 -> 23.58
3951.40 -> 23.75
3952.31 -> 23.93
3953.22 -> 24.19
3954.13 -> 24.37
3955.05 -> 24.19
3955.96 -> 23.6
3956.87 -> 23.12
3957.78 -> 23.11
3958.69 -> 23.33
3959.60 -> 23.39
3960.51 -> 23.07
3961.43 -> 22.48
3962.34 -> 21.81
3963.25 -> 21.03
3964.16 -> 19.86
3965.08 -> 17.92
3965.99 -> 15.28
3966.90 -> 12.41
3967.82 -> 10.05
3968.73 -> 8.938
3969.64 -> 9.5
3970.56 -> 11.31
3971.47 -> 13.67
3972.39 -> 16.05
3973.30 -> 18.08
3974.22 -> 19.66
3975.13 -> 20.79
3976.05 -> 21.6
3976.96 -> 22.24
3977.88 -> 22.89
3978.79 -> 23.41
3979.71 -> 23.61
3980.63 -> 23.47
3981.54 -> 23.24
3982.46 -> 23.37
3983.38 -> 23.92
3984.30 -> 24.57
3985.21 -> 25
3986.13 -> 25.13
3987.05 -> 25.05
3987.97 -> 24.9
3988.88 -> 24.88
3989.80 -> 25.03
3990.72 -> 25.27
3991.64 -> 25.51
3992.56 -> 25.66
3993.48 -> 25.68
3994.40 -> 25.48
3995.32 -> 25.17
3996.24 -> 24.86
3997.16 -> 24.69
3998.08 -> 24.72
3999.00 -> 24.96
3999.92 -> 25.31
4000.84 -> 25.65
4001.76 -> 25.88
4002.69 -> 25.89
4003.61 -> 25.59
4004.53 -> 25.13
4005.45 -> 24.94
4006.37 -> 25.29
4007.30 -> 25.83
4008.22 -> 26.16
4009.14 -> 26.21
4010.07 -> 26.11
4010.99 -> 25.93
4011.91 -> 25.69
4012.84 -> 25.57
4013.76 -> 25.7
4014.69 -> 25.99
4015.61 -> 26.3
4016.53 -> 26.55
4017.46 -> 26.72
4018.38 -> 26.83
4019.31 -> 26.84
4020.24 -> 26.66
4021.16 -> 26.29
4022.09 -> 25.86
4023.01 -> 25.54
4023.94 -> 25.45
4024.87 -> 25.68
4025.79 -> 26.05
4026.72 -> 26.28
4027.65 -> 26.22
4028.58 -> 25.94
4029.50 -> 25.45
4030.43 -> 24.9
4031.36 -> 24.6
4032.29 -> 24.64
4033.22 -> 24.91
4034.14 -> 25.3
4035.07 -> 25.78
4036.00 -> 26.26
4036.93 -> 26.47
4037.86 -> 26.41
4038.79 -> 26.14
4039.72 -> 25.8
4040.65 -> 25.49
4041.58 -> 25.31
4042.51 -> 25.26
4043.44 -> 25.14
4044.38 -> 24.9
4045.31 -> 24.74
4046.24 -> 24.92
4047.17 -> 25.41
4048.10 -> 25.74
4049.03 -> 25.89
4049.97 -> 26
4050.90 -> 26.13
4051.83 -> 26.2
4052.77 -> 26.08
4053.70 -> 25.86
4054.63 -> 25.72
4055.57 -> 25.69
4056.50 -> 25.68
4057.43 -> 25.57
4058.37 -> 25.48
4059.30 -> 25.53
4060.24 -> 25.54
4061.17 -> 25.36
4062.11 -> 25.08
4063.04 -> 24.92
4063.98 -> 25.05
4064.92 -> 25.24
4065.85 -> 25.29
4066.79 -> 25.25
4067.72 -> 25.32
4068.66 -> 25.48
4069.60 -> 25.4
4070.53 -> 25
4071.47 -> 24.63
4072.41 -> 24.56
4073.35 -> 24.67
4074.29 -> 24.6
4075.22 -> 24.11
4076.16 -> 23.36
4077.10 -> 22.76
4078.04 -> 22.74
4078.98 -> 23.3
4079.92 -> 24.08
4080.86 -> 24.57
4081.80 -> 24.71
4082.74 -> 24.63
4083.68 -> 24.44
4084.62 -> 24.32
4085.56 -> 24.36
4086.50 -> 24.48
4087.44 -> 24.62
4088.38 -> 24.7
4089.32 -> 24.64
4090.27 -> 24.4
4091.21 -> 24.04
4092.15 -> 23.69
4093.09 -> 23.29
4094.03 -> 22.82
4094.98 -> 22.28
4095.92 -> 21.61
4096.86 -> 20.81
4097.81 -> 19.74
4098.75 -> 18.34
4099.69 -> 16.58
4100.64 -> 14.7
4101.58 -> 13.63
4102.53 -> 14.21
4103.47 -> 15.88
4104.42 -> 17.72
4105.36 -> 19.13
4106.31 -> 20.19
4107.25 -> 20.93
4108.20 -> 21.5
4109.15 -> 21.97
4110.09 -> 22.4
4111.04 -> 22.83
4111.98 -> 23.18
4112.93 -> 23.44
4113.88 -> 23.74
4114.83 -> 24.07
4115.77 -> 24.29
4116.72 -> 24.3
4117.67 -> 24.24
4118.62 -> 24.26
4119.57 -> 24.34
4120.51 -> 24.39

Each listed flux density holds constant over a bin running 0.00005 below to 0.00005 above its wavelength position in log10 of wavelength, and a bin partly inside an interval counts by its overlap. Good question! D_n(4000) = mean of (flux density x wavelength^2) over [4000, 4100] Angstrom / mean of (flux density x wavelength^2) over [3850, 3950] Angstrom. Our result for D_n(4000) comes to 1.19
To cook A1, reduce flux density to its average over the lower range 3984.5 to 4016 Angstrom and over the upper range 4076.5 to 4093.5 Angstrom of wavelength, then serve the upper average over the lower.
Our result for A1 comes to 0.95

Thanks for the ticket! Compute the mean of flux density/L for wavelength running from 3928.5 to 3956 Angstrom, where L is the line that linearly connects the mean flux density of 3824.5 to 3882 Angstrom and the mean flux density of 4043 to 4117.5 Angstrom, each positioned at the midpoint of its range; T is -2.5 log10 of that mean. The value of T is 0.08 mag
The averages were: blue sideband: 22.4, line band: 21.2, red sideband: 23.5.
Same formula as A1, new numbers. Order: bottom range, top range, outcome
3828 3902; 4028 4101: 1.13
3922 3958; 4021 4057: 1.17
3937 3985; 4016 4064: 1.20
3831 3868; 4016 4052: 1.17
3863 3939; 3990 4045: 1.17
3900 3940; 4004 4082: 1.15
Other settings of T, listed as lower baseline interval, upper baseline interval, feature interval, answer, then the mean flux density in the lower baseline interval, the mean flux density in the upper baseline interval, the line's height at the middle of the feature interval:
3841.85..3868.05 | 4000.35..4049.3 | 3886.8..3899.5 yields 0.31 mag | 24.5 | 25.7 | 24.8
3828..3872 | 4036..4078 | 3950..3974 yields 0.23 mag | 22.2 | 25.3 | 23.9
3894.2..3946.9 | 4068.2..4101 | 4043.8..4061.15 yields -0.11 mag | 22.5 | 23.2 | 23.1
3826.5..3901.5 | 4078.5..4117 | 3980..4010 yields -0.15 mag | 21.6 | 21.9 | 21.8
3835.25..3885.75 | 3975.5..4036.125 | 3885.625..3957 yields 0.10 mag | 23.1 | 25.2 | 24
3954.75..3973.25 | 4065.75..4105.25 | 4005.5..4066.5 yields -0.23 mag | 18.2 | 22.5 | 20.8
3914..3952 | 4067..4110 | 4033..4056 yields -0.16 mag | 22.1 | 22.3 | 22.2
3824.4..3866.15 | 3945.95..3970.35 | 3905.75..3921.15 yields -0.17 mag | 21.7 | 20.7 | 21.1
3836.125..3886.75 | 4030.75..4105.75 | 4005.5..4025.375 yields -0.10 mag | 23.2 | 23.9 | 23.7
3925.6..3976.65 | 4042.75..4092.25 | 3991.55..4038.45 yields -0.13 mag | 20.1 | 24.9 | 22.8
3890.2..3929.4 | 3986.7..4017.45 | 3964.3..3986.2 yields 0.30 mag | 23.3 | 25.5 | 24.9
